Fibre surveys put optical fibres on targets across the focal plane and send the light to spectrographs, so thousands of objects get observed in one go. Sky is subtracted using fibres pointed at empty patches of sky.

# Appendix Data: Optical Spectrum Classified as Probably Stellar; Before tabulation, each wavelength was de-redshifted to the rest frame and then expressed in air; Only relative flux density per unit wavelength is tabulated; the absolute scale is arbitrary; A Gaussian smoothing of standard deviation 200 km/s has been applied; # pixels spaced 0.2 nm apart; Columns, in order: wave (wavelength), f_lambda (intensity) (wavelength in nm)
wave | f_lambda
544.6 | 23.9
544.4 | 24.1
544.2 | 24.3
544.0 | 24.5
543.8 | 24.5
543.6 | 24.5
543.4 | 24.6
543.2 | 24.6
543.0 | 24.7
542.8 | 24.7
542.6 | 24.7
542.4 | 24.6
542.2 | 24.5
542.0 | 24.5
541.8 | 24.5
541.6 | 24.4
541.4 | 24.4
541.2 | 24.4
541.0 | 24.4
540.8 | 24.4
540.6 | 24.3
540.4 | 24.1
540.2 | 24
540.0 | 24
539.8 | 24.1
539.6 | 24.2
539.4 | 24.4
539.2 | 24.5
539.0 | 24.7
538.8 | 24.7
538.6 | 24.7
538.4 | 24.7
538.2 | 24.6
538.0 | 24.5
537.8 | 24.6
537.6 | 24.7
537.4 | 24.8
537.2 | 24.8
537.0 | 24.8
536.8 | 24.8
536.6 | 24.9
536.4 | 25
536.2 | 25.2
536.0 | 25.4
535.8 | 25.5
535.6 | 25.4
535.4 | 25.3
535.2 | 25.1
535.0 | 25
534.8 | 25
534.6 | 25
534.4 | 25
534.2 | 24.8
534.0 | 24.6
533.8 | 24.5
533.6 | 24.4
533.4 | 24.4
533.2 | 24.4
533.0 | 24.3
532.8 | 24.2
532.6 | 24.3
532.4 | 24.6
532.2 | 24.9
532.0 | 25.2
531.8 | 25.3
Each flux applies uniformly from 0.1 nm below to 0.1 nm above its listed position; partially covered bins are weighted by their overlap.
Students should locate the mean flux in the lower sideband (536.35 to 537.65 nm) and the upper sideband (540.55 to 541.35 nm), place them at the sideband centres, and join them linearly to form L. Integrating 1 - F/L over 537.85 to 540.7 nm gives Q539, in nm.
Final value 0.02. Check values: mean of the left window 24.8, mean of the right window 24.4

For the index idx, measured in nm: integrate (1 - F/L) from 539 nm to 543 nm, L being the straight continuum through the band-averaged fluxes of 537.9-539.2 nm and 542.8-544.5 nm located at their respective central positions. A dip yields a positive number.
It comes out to 0.03 nm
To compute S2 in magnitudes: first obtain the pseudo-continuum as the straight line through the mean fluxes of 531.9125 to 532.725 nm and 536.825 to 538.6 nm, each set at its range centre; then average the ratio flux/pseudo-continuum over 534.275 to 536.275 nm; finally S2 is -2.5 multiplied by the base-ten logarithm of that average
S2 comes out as -0.02 mag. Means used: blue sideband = 24.7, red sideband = 24.7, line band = 25.2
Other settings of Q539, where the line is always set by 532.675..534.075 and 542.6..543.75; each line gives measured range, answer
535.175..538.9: -0.07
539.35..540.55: 0.02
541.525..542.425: 0.00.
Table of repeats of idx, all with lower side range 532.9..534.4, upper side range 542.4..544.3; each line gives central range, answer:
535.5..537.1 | -0.039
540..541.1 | 0.015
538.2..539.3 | -0.005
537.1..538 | -0.006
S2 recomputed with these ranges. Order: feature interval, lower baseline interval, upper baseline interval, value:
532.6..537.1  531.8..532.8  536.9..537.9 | 0.00 mag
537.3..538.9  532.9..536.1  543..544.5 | 0.00 mag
